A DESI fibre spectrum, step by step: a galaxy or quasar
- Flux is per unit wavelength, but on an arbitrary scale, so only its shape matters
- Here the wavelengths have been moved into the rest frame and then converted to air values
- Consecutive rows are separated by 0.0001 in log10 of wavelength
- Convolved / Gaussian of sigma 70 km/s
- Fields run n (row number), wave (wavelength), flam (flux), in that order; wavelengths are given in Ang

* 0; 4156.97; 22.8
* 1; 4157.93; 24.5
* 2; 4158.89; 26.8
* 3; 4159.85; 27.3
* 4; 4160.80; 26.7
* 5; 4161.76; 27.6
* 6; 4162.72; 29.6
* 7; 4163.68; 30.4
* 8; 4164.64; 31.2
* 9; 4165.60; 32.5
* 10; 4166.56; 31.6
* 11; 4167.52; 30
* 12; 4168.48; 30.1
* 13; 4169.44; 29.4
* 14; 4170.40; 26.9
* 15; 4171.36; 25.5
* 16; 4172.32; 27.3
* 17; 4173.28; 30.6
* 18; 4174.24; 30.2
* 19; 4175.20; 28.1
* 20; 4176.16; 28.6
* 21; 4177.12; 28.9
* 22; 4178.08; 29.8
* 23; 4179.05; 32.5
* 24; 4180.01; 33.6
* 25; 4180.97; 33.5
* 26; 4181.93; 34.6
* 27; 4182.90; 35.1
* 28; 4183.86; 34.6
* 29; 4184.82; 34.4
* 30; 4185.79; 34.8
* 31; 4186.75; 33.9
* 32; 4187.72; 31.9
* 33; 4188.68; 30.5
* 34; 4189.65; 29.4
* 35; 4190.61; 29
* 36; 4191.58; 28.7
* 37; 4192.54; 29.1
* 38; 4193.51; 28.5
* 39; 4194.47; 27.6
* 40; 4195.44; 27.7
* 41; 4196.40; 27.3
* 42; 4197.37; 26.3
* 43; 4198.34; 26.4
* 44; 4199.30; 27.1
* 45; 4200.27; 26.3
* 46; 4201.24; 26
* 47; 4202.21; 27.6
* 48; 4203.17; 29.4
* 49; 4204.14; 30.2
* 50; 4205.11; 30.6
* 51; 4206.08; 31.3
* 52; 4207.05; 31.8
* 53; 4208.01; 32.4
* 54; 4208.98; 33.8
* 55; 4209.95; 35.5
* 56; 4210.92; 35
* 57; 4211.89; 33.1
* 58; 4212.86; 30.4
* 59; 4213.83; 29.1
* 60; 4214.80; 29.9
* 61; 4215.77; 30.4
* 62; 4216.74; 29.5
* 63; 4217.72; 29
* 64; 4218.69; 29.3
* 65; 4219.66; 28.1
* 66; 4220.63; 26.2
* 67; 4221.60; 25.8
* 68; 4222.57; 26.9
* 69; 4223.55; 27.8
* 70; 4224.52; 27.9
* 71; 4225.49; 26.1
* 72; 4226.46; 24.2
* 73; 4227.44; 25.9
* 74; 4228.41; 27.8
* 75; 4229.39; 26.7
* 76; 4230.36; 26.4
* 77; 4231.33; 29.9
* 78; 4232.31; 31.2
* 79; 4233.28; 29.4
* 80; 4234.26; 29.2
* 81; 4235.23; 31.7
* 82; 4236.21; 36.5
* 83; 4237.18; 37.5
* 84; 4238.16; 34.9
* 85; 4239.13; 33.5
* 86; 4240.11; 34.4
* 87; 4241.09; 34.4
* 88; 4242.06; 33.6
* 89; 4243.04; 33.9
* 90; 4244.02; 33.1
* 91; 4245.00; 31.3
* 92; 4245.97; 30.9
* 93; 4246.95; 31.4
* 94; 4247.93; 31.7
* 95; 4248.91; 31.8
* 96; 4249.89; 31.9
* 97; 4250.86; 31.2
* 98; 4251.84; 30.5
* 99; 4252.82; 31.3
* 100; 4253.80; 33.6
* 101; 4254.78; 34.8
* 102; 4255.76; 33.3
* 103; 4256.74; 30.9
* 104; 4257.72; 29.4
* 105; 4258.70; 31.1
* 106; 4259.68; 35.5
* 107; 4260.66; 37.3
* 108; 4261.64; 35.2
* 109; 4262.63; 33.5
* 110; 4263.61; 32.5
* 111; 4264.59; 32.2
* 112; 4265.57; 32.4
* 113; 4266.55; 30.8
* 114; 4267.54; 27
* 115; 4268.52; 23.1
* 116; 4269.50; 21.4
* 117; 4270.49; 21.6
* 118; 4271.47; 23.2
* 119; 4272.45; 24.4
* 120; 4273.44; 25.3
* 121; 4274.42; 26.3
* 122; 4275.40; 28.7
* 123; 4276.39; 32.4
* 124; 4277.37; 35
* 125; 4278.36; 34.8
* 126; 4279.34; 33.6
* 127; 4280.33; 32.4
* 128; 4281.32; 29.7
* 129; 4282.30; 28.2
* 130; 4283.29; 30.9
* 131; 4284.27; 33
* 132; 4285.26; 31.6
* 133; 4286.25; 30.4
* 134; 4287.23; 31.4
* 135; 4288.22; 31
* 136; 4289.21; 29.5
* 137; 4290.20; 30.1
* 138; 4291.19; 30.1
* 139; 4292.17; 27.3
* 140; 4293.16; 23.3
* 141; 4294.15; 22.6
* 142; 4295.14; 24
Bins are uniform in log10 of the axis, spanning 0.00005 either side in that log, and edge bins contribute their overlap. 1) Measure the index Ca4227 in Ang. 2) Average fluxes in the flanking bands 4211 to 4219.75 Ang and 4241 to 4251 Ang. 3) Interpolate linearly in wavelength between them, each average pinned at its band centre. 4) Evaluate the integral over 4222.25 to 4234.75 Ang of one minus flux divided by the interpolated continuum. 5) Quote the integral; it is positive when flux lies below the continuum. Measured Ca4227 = 1.37 Ang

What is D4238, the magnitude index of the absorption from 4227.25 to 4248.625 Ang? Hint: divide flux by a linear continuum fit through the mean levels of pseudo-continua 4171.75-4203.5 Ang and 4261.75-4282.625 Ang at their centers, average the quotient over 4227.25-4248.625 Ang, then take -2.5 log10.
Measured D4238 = -0.080 mag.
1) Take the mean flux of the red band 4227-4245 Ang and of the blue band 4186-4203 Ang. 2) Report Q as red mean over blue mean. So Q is 1.1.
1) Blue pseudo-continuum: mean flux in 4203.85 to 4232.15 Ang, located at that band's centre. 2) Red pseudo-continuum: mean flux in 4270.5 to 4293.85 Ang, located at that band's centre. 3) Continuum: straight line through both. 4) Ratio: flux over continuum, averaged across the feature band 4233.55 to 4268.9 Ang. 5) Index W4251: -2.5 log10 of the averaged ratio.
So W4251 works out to -0.11 mag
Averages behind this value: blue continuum 29.4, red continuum 29.5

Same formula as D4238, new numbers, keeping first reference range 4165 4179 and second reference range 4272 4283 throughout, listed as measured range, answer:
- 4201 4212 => -0.07 mag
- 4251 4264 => -0.10 mag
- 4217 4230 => 0.10 mag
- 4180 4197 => -0.06 mag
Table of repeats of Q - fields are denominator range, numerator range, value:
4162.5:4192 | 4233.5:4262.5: 1.07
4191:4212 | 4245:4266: 1.10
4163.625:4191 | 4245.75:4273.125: 0.98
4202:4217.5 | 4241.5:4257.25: 1.03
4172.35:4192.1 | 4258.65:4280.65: 0.95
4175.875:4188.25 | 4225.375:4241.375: 0.93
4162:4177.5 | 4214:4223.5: 0.96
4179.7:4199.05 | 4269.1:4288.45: 0.95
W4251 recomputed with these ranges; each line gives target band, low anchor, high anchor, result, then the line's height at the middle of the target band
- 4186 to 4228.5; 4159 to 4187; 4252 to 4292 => 0.05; 30.5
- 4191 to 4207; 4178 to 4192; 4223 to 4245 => 0.14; 32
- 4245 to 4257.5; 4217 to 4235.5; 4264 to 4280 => -0.14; 28.1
